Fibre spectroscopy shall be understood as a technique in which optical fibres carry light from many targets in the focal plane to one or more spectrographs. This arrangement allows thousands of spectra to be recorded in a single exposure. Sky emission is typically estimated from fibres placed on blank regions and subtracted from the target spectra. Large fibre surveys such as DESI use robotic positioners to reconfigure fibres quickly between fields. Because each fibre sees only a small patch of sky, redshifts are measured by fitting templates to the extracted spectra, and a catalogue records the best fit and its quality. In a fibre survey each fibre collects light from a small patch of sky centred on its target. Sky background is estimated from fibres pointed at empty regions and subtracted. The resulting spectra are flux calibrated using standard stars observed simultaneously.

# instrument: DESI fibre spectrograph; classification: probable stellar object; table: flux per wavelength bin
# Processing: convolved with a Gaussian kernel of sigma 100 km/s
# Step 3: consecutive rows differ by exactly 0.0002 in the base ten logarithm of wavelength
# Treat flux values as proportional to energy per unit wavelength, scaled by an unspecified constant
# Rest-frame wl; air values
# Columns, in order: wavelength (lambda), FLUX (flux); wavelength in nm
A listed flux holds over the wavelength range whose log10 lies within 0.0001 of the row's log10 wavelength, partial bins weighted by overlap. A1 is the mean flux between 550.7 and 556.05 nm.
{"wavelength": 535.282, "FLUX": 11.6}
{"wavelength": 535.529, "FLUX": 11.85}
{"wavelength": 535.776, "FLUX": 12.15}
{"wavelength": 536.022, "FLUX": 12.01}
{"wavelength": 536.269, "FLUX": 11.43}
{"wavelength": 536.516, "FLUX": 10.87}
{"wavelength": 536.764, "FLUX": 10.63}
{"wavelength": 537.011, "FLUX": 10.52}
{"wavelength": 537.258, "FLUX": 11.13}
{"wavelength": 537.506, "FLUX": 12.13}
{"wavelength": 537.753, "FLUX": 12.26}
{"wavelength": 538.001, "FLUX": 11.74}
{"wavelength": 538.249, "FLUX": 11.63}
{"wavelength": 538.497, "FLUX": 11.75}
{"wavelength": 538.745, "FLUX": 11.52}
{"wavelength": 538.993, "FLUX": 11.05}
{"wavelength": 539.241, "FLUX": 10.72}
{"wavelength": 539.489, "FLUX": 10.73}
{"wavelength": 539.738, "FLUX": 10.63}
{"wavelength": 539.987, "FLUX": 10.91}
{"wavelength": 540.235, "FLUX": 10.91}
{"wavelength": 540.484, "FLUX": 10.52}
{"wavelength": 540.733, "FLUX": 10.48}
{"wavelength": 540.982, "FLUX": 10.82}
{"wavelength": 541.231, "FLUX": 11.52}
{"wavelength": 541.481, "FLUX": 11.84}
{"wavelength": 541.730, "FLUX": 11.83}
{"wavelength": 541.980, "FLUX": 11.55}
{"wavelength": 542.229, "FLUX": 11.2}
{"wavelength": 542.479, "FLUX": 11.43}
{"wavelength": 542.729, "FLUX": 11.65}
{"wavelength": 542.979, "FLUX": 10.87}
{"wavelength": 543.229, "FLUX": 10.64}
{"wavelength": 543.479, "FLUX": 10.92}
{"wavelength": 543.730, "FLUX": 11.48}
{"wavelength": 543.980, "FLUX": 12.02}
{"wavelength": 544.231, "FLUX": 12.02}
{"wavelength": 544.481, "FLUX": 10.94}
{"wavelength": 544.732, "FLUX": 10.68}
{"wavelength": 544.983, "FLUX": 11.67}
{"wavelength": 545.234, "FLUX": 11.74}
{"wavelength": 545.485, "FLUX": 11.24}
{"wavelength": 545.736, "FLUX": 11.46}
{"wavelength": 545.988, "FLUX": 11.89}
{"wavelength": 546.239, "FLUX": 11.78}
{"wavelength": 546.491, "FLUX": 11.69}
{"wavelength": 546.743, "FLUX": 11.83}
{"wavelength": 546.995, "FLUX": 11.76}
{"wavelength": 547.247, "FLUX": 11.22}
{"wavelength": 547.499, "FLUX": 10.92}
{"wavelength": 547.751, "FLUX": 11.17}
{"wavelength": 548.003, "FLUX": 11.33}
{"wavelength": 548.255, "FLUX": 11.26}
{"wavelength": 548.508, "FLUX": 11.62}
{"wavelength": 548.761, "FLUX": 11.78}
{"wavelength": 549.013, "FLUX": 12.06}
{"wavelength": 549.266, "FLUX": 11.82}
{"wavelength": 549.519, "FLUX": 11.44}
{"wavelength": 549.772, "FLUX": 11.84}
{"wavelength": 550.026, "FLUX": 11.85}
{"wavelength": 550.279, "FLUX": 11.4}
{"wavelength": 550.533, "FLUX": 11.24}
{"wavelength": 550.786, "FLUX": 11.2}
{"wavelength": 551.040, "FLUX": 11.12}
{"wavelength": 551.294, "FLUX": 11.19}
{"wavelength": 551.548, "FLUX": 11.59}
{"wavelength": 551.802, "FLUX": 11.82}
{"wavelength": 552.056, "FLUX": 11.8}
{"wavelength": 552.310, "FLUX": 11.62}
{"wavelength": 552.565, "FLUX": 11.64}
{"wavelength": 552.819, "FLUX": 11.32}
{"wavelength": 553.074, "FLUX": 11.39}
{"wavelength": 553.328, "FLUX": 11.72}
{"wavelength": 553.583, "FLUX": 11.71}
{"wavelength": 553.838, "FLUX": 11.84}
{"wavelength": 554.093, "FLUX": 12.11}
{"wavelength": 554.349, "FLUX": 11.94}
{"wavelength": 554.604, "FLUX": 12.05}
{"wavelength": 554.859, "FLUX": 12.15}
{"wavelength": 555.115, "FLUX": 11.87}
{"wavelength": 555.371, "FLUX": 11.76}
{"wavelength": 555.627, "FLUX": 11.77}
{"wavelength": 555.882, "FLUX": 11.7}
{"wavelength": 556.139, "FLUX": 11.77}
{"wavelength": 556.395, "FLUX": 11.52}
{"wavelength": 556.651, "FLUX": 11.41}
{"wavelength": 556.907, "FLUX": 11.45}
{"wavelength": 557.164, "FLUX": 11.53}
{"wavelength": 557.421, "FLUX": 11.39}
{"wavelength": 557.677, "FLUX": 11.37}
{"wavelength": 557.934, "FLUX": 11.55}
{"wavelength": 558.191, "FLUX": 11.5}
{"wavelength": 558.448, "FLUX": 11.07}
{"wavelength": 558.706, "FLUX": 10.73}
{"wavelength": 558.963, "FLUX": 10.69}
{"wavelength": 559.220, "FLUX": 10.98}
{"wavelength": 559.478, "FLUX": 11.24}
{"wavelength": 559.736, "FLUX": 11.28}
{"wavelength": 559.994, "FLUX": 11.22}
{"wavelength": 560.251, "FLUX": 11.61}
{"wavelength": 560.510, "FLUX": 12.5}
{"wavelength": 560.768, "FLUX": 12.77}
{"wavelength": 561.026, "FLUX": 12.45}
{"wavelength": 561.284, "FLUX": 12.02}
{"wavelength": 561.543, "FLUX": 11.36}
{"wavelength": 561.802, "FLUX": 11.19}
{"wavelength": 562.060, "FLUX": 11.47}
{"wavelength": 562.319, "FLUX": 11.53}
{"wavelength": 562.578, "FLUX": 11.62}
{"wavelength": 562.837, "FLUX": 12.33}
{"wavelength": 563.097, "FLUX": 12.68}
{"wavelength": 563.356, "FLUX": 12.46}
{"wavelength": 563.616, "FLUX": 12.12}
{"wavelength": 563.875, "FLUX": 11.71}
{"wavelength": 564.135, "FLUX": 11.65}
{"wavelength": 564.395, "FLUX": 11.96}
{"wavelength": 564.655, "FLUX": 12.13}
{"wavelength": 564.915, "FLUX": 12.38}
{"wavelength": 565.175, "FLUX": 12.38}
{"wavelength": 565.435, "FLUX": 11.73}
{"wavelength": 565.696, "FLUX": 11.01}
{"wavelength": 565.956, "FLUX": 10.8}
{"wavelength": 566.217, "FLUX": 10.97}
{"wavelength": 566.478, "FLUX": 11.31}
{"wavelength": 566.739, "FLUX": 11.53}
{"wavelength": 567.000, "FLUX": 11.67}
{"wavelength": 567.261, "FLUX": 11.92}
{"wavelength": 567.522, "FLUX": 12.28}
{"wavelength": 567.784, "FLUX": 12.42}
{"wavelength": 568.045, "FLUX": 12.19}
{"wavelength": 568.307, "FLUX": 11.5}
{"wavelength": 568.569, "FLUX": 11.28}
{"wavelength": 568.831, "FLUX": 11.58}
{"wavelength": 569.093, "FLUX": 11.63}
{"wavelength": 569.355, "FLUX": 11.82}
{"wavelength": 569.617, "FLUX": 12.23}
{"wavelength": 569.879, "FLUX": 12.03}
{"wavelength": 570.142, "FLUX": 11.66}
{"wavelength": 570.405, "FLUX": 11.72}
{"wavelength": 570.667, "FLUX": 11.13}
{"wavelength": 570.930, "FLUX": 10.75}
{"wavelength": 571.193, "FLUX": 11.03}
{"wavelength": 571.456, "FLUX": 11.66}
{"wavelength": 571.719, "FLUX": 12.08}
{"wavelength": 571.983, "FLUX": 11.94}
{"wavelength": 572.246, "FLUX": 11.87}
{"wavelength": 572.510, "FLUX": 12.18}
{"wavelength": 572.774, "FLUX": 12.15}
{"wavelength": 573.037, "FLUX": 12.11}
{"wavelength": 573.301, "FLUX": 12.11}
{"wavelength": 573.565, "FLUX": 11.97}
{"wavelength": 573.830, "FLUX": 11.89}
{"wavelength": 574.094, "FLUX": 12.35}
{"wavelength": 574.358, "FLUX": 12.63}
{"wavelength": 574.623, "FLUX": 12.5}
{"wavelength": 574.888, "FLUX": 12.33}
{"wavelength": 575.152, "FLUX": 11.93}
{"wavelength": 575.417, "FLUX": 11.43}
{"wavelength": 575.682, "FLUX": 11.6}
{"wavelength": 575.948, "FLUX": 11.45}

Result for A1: 11.7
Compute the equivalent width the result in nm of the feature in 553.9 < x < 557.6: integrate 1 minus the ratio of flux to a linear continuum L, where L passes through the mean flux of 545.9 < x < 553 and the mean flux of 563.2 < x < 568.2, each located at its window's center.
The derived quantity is -0.03 nm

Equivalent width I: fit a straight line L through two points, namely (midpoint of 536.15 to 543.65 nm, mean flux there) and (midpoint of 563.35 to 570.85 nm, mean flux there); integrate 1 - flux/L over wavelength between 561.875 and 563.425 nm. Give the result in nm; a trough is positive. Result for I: -0.04 nm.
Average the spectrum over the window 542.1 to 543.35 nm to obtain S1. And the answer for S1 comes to 11.2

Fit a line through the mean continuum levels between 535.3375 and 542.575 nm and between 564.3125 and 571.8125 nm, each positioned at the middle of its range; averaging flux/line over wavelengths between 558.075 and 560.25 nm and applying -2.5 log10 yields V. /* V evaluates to 0.04 mag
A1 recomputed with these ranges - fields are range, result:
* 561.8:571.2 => 11.7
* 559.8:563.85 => 11.9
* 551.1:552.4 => 11.6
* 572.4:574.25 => 12.1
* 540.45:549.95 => 11.4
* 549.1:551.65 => 11.5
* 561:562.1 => 11.6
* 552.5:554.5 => 11.7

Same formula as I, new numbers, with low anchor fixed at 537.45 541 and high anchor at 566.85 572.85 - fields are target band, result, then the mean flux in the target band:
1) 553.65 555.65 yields -0.08 nm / 11.9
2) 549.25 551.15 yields -0.01 nm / 11.5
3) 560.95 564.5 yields -0.08 nm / 11.9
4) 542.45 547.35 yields -0.07 nm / 11.4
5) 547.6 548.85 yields -0.01 nm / 11.4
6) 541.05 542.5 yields -0.04 nm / 11.5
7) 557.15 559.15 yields 0.06 nm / 11.2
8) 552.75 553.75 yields -0.01 nm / 11.6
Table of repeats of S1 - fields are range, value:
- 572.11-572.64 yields 12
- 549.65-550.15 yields 11.8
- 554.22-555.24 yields 12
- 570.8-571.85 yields 11.4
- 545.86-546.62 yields 11.8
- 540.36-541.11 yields 10.6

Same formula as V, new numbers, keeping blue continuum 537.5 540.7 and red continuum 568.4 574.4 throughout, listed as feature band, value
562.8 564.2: -0.046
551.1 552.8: -0.012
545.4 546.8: -0.029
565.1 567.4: 0.023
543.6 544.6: -0.029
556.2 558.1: 0.007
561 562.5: 0.001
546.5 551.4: -0.008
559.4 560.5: 0.013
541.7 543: -0.015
